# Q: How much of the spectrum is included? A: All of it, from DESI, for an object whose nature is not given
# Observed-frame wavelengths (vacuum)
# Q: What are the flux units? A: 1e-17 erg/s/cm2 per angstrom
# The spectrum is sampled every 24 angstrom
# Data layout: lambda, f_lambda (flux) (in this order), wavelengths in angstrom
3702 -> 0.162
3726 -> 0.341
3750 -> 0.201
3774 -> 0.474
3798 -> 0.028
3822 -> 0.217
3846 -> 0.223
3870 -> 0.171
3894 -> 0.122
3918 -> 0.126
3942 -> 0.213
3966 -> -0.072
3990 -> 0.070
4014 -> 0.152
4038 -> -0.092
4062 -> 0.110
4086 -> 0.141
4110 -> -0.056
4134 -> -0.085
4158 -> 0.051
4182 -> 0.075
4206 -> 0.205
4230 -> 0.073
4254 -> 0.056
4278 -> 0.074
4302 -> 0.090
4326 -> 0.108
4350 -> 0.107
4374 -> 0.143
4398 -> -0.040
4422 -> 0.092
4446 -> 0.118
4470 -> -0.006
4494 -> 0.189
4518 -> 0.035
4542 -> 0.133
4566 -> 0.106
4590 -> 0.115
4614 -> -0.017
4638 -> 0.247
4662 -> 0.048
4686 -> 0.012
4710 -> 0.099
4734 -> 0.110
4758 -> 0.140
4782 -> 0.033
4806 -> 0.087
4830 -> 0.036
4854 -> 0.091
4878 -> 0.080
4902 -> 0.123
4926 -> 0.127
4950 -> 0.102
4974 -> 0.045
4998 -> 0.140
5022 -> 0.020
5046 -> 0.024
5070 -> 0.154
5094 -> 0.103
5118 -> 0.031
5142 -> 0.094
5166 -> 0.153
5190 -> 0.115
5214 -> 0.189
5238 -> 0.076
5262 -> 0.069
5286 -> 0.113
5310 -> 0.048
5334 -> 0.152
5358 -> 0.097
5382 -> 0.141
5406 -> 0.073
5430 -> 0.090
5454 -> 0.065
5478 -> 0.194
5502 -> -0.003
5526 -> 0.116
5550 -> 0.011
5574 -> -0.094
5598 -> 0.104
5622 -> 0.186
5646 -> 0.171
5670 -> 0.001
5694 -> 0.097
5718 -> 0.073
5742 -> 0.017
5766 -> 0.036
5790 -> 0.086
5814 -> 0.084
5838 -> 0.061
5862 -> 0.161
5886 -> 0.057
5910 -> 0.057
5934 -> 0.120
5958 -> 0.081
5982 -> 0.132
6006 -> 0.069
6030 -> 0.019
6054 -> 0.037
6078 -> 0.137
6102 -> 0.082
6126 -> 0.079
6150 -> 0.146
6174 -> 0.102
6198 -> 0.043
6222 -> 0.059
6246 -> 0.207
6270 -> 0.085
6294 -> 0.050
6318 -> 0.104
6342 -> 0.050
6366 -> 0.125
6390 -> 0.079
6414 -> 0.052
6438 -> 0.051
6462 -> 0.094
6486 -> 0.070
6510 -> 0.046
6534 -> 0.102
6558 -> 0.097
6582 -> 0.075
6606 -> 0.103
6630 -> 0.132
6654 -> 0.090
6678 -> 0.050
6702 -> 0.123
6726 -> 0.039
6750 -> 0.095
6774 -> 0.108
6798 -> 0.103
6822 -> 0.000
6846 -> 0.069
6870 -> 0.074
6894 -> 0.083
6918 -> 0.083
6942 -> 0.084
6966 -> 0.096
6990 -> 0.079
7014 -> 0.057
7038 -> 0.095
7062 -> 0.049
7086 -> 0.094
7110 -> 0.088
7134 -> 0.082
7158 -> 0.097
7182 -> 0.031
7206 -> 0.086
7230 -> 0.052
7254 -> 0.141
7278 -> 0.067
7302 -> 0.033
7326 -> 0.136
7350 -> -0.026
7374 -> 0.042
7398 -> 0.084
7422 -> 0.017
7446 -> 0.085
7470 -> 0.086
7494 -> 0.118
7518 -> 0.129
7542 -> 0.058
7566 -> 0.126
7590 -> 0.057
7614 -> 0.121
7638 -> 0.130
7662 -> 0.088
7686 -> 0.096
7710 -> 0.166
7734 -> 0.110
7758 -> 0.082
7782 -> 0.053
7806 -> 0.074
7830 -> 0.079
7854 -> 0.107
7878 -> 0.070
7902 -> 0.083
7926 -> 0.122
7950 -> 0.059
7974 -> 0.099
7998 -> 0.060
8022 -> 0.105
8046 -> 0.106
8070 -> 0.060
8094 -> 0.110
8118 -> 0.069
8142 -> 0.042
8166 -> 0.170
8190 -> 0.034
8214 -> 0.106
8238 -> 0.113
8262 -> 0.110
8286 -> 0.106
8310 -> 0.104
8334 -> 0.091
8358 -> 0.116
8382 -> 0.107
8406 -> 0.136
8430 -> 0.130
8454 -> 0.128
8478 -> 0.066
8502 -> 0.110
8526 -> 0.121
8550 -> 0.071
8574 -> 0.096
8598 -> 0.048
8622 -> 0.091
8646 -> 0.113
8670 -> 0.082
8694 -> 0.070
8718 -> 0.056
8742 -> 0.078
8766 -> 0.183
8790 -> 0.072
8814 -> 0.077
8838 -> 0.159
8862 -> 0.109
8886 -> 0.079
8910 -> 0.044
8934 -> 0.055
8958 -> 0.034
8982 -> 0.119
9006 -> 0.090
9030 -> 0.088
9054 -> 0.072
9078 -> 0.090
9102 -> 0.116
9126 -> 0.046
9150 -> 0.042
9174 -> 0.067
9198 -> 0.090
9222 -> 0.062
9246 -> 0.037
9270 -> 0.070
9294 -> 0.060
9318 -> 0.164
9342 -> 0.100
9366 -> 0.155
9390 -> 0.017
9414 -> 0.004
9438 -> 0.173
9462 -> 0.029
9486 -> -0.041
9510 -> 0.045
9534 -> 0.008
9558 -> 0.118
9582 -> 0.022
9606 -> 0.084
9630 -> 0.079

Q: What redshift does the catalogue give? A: 0.245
